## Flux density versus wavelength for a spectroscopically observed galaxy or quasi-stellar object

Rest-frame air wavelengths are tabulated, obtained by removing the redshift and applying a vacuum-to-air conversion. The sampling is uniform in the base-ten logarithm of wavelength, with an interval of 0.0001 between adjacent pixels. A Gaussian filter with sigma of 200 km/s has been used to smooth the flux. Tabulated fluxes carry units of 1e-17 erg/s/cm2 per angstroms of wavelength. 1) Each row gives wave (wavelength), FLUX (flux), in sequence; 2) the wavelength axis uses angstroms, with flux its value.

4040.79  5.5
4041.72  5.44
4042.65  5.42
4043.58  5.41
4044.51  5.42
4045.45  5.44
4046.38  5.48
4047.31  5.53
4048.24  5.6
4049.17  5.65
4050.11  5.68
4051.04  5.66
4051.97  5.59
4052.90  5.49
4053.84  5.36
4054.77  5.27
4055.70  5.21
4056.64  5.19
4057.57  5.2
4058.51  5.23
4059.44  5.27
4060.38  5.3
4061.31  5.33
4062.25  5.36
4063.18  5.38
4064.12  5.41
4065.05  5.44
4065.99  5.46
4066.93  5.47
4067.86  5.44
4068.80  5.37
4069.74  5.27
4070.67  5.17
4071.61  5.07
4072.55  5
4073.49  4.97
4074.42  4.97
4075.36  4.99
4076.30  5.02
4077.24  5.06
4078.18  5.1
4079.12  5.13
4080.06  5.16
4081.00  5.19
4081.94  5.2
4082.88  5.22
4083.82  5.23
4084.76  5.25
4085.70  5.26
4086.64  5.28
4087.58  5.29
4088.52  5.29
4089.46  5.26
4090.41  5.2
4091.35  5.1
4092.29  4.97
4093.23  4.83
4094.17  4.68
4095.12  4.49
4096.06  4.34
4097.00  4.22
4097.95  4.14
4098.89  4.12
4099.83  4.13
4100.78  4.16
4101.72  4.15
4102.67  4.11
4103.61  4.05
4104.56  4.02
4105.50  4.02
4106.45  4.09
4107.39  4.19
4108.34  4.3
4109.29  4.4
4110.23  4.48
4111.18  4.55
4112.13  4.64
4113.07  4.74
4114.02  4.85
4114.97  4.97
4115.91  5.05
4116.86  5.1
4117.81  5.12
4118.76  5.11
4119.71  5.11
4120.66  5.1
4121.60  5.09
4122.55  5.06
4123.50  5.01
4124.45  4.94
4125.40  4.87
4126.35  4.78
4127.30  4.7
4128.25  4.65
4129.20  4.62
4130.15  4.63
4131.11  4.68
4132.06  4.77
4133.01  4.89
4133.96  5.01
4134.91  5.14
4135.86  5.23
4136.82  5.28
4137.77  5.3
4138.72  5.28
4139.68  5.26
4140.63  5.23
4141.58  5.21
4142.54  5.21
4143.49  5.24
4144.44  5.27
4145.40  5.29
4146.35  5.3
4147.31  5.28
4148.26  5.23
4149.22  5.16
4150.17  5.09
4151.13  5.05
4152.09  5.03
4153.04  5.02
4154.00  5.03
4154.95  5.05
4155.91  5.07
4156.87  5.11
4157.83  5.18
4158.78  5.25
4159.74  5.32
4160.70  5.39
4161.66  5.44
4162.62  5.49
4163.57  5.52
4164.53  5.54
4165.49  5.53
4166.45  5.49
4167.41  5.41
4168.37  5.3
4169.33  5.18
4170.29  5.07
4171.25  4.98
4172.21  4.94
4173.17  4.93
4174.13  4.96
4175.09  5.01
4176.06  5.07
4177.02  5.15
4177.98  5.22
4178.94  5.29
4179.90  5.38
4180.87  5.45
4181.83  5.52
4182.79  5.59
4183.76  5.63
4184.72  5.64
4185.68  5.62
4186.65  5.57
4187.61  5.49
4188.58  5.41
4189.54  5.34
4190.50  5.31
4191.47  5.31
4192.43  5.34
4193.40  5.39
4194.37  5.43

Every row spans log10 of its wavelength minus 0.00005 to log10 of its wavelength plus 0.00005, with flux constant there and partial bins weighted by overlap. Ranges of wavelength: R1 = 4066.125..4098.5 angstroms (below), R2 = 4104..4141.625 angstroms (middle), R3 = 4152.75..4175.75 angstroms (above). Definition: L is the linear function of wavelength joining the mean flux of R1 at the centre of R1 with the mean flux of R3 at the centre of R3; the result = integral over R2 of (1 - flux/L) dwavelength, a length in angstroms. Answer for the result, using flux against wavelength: 2.21 angstroms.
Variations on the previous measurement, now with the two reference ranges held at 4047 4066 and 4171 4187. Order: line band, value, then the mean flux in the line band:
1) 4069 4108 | 4.26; 4.79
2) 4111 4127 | 1.19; 4.95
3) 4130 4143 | 0.59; 5.09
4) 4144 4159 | 0.48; 5.15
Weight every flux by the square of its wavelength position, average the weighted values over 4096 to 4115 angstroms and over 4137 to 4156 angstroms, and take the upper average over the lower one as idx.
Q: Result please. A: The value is 1.2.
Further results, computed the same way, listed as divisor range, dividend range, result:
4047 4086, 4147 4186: 1.04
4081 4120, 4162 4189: 1.18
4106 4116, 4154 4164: 1.18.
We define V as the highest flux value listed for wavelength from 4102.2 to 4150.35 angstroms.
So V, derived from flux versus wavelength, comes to 5.3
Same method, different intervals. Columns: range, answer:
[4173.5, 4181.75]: 5.45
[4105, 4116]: 5.05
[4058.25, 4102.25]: 5.47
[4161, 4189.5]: 5.64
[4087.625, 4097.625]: 5.29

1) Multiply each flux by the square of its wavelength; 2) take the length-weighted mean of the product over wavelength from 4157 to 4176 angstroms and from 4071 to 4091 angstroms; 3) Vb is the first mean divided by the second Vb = 1.06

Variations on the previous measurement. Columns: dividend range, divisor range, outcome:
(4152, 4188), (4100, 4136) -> 1.16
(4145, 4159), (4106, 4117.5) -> 1.13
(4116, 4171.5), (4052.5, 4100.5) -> 1.04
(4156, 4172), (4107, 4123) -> 1.13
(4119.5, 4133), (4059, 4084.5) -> 0.95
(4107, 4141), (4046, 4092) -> 0.95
